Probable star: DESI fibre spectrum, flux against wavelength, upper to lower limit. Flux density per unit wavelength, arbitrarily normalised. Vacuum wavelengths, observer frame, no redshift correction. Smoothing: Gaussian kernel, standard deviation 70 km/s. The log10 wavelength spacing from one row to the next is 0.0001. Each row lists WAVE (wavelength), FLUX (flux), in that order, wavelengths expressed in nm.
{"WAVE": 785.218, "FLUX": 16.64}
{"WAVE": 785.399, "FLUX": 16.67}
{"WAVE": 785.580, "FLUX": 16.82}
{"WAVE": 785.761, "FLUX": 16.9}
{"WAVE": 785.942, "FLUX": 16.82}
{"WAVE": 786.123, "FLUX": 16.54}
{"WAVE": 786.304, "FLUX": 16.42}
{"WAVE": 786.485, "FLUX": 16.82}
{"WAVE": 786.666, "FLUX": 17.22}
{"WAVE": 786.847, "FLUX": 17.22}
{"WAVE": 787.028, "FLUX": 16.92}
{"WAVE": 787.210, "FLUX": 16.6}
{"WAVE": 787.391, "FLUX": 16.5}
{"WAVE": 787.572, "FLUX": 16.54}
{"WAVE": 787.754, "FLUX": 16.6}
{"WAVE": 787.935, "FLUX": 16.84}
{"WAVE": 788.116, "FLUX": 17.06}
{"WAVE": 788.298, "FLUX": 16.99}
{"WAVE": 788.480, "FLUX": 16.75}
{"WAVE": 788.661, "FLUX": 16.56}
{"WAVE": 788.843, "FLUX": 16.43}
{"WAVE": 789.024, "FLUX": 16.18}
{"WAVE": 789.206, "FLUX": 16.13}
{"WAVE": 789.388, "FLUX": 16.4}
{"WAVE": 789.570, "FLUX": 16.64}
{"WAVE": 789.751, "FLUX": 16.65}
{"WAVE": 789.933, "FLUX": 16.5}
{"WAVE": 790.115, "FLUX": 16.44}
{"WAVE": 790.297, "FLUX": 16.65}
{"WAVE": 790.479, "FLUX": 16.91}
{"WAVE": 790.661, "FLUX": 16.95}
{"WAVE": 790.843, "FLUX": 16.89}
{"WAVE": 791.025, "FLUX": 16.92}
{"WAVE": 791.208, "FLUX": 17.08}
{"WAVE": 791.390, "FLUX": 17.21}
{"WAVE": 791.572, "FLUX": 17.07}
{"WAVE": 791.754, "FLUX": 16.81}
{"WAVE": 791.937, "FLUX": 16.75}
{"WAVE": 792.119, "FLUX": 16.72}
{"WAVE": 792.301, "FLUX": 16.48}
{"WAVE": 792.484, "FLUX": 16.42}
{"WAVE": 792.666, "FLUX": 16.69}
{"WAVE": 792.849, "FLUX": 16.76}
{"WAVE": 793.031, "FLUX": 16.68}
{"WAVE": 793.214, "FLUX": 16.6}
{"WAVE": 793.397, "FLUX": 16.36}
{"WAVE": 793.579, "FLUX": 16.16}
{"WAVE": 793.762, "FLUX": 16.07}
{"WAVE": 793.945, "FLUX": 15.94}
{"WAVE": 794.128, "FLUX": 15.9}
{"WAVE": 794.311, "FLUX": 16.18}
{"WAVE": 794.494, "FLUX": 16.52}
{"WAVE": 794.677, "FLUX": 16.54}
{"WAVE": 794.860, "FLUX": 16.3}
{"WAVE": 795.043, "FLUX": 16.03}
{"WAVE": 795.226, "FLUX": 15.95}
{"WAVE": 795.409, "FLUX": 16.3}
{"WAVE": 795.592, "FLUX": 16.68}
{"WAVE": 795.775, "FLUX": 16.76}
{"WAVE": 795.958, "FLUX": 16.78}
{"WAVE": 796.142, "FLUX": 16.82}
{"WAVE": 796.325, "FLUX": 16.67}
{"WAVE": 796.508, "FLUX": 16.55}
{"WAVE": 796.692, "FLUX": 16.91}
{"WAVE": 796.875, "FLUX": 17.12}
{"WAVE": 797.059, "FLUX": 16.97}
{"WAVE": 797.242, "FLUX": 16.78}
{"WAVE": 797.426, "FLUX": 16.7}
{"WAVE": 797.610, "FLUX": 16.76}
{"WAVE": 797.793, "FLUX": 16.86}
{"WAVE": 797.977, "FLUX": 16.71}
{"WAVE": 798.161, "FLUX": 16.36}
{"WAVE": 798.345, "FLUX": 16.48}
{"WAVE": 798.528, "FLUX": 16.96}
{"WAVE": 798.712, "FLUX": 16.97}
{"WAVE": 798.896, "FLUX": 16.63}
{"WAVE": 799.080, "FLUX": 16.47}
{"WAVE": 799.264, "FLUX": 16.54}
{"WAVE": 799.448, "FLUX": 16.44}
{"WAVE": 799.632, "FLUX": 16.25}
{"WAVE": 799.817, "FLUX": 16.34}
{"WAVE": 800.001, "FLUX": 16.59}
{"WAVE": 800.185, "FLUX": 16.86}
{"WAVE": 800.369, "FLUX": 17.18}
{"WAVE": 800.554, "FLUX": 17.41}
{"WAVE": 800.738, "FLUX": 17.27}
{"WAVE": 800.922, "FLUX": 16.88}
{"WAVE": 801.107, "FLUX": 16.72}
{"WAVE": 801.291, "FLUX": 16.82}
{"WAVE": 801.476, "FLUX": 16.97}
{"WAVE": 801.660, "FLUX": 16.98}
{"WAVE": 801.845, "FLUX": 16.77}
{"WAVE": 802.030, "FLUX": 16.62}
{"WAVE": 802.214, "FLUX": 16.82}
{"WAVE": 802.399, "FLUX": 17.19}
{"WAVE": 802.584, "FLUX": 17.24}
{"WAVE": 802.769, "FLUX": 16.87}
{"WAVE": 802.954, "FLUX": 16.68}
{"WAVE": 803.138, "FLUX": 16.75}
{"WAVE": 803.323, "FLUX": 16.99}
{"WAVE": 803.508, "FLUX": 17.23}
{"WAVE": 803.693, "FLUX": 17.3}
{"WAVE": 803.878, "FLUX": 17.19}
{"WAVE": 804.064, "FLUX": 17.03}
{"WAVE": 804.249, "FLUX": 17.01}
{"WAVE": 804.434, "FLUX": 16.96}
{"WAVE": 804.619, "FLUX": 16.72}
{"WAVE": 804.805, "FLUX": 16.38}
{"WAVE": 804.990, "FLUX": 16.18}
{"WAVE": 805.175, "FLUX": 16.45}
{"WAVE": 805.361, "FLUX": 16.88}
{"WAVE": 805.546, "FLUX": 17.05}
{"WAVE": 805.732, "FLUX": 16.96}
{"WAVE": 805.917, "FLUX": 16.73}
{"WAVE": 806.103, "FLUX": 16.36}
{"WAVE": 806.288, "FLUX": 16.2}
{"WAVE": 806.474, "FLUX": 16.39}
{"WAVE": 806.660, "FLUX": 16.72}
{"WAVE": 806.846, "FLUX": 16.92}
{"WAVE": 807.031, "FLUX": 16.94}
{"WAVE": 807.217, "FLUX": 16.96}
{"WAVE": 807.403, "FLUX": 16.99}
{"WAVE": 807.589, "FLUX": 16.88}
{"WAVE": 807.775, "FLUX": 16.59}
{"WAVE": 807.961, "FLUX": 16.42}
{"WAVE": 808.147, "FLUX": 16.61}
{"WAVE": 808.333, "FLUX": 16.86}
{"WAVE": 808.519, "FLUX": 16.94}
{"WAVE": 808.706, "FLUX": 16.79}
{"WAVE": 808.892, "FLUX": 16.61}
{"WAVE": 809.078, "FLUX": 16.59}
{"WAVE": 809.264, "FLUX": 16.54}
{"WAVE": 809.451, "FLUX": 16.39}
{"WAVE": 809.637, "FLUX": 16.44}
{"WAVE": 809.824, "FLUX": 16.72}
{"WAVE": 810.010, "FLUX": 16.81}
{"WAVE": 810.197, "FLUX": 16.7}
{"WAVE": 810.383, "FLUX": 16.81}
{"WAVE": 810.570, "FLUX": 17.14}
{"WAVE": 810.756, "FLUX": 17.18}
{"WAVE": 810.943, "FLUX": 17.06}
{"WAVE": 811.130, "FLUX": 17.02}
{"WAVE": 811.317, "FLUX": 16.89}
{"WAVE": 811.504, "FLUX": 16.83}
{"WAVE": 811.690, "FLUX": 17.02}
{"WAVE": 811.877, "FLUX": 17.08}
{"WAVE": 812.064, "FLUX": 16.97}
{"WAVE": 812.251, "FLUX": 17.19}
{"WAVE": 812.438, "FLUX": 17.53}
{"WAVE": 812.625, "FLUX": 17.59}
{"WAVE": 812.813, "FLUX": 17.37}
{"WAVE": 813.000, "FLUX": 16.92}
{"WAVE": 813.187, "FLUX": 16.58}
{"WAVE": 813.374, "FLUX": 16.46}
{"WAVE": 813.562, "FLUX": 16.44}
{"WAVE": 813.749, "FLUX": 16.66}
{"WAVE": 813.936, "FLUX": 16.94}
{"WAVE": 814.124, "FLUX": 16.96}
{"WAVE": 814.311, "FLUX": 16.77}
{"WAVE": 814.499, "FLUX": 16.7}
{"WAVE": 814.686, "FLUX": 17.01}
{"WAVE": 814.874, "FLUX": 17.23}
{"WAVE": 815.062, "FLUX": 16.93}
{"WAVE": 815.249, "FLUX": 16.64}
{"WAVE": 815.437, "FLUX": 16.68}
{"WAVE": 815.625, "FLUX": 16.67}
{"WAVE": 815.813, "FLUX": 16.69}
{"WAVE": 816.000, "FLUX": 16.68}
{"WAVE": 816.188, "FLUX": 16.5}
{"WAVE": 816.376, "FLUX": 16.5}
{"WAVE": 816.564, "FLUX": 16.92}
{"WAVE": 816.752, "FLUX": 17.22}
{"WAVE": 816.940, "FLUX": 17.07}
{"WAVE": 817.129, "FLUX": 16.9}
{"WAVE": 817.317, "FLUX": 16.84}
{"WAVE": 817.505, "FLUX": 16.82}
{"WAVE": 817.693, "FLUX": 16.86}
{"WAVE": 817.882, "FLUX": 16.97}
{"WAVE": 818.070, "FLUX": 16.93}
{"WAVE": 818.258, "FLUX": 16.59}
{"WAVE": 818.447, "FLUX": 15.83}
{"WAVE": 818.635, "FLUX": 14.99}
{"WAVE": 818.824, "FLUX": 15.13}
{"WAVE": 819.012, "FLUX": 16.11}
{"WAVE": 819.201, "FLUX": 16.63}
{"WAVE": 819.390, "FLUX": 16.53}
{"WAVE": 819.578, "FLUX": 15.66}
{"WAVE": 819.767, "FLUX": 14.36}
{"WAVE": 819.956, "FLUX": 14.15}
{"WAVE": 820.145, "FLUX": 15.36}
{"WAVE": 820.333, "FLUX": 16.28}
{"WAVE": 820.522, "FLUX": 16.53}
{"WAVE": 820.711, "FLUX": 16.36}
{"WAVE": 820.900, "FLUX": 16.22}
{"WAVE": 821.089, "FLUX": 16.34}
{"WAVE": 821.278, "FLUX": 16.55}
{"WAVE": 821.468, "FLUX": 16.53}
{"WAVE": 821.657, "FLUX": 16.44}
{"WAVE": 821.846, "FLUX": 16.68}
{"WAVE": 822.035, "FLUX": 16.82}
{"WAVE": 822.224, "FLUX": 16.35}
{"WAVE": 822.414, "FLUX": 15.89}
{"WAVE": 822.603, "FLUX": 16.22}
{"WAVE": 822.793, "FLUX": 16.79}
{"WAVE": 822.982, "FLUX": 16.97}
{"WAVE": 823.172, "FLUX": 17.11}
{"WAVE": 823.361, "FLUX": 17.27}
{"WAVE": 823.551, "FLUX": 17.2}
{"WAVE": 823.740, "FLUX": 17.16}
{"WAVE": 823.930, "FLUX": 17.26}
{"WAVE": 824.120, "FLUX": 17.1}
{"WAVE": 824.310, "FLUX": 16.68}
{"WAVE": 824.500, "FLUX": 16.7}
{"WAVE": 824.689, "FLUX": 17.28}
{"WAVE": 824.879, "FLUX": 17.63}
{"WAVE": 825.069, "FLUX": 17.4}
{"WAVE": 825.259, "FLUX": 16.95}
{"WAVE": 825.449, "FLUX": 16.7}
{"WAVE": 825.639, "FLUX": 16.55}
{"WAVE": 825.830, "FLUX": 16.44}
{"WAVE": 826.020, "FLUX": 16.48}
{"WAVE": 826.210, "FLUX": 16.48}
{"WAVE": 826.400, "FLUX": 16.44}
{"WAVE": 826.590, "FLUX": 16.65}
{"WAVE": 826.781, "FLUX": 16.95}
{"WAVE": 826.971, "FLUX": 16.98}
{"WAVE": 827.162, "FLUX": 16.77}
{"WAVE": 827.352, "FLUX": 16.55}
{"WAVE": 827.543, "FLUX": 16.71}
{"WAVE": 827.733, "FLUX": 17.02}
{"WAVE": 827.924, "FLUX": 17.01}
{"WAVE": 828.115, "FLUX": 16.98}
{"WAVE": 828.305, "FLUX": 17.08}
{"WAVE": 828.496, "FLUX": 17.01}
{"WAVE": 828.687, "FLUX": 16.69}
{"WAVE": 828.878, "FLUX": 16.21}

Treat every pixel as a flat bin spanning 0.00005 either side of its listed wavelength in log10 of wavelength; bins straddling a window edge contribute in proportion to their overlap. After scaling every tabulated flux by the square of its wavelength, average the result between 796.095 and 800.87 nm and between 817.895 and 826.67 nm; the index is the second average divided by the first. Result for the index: 1.0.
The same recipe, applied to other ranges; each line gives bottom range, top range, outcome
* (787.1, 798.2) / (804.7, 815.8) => 1.06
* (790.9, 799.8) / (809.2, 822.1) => 1.05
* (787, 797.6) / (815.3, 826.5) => 1.07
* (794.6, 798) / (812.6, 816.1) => 1.06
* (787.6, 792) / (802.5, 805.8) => 1.05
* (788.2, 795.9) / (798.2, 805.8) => 1.04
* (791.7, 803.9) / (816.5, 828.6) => 1.06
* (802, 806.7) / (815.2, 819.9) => 1.01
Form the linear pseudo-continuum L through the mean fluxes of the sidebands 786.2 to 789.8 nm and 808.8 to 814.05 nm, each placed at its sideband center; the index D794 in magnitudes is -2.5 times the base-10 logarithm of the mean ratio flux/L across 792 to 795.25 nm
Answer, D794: 0.02 mag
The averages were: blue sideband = 16.7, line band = 16.4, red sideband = 16.9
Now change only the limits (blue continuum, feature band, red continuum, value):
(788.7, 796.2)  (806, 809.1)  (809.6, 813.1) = 0.015 mag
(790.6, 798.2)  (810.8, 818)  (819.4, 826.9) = -0.022 mag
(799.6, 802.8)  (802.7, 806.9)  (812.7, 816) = 0.005 mag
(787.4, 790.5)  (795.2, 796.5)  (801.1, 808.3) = 0.005 mag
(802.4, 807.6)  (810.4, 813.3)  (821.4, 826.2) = -0.016 mag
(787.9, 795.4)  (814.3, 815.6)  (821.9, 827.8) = -0.006 mag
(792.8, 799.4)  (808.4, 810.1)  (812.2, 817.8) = 0.008 mag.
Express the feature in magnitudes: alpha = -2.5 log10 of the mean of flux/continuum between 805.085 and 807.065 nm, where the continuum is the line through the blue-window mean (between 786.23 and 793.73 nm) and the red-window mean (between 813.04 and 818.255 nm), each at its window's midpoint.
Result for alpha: 0.00 mag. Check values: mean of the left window 16.7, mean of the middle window 16.7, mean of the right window 16.8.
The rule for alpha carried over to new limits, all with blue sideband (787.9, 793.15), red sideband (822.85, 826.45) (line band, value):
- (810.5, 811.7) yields -0.01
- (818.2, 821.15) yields 0.07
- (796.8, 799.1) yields 0.00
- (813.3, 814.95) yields 0.01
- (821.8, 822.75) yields 0.03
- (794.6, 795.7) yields 0.03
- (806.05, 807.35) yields 0.01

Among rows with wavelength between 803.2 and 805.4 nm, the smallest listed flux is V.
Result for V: 16.18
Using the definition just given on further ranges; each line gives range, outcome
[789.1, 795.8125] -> 15.9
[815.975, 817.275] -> 16.5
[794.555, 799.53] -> 15.95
